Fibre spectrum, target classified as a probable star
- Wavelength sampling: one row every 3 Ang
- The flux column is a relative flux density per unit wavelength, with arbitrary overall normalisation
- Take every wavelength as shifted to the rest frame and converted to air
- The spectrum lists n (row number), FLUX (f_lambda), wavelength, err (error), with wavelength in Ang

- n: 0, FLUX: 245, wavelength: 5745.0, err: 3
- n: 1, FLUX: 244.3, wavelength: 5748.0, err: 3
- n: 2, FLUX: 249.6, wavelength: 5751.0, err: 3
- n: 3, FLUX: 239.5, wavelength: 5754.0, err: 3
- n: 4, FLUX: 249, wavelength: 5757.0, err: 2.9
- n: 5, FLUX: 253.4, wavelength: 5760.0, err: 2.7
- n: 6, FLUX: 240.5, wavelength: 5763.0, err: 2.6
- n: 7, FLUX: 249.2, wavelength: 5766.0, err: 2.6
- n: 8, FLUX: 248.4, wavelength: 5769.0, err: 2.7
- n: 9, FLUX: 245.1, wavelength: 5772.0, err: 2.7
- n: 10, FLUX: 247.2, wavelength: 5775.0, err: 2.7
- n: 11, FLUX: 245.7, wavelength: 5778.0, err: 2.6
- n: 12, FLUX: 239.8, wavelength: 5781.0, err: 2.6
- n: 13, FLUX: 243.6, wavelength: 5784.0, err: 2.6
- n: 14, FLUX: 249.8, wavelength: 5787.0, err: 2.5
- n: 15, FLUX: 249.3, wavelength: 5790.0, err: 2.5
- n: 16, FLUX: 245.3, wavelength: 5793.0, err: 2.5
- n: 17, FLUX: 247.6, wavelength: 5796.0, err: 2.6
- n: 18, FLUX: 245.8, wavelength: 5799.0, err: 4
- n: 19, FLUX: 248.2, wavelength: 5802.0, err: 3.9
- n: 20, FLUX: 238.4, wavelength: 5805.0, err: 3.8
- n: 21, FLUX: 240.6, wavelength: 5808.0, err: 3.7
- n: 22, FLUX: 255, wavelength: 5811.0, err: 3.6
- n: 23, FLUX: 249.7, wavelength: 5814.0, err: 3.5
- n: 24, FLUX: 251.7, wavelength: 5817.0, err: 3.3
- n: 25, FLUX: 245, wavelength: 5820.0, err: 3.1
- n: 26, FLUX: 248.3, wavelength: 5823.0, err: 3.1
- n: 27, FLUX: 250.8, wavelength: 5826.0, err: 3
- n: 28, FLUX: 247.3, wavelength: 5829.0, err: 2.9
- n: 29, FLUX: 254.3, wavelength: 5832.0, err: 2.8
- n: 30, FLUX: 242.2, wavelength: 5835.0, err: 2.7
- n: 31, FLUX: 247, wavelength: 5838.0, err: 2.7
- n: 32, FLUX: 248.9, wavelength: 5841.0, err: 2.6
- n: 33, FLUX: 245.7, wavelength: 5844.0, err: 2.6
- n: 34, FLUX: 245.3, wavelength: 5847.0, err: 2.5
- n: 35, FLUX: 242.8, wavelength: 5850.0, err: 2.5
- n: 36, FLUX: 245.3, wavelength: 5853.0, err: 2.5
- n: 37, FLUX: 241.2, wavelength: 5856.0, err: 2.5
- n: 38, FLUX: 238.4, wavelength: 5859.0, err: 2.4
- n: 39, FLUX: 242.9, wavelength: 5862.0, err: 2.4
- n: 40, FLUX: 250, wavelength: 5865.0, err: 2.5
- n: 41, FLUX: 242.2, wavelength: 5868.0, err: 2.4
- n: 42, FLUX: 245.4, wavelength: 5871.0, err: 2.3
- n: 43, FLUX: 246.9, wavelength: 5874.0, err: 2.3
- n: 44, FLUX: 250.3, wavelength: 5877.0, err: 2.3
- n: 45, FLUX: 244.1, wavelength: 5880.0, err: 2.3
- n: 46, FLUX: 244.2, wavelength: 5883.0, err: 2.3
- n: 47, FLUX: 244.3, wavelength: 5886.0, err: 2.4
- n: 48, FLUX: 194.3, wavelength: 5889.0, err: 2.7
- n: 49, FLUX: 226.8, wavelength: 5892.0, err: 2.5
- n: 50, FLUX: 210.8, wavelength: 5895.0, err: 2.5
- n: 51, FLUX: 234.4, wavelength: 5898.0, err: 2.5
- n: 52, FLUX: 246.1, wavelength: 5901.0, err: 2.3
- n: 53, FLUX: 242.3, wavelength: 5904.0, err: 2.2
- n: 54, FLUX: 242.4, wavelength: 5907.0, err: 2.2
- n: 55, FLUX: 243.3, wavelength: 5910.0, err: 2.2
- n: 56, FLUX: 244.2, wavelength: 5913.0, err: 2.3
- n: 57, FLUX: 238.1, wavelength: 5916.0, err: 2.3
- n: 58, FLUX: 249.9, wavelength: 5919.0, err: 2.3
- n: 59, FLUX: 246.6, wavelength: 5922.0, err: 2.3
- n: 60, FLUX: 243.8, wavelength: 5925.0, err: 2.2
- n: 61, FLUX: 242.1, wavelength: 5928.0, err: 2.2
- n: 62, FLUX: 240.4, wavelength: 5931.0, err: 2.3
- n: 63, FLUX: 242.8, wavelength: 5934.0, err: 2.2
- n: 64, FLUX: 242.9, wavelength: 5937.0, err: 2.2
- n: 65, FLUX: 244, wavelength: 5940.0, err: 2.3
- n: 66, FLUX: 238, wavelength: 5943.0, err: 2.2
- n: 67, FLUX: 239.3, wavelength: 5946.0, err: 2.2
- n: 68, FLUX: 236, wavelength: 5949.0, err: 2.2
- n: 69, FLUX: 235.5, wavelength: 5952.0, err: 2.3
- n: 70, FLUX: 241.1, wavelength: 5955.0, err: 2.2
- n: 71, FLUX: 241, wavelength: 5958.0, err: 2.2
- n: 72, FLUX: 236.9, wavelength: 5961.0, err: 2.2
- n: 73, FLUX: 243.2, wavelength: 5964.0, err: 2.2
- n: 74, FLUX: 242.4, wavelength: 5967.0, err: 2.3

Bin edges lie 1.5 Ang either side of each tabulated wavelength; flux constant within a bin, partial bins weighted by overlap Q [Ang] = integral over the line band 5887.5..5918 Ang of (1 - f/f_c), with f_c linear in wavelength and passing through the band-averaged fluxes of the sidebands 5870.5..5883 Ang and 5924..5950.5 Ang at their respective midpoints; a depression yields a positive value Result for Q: 1.4 Ang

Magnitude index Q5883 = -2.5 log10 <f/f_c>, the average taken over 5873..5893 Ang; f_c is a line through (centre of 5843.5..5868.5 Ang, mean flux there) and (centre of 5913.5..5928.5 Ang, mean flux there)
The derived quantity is 0.037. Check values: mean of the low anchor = 244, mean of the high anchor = 244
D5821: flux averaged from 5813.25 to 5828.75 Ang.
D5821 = 249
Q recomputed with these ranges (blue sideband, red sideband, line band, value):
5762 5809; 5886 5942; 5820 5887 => -1.2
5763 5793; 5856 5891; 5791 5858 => -0.9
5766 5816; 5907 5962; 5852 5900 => 1.2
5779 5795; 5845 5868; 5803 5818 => -0.1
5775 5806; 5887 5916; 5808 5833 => -0.8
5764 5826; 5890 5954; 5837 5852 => -0.1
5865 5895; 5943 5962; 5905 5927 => -0.6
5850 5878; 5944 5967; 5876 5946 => 0.8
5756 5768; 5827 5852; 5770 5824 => 0.2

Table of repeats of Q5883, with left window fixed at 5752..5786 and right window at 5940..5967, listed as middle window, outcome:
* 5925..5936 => -0.01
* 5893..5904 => 0.04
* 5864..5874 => -0.02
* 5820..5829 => -0.02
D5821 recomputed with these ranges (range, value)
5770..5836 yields 247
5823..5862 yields 246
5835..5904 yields 240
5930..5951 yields 240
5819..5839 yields 248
